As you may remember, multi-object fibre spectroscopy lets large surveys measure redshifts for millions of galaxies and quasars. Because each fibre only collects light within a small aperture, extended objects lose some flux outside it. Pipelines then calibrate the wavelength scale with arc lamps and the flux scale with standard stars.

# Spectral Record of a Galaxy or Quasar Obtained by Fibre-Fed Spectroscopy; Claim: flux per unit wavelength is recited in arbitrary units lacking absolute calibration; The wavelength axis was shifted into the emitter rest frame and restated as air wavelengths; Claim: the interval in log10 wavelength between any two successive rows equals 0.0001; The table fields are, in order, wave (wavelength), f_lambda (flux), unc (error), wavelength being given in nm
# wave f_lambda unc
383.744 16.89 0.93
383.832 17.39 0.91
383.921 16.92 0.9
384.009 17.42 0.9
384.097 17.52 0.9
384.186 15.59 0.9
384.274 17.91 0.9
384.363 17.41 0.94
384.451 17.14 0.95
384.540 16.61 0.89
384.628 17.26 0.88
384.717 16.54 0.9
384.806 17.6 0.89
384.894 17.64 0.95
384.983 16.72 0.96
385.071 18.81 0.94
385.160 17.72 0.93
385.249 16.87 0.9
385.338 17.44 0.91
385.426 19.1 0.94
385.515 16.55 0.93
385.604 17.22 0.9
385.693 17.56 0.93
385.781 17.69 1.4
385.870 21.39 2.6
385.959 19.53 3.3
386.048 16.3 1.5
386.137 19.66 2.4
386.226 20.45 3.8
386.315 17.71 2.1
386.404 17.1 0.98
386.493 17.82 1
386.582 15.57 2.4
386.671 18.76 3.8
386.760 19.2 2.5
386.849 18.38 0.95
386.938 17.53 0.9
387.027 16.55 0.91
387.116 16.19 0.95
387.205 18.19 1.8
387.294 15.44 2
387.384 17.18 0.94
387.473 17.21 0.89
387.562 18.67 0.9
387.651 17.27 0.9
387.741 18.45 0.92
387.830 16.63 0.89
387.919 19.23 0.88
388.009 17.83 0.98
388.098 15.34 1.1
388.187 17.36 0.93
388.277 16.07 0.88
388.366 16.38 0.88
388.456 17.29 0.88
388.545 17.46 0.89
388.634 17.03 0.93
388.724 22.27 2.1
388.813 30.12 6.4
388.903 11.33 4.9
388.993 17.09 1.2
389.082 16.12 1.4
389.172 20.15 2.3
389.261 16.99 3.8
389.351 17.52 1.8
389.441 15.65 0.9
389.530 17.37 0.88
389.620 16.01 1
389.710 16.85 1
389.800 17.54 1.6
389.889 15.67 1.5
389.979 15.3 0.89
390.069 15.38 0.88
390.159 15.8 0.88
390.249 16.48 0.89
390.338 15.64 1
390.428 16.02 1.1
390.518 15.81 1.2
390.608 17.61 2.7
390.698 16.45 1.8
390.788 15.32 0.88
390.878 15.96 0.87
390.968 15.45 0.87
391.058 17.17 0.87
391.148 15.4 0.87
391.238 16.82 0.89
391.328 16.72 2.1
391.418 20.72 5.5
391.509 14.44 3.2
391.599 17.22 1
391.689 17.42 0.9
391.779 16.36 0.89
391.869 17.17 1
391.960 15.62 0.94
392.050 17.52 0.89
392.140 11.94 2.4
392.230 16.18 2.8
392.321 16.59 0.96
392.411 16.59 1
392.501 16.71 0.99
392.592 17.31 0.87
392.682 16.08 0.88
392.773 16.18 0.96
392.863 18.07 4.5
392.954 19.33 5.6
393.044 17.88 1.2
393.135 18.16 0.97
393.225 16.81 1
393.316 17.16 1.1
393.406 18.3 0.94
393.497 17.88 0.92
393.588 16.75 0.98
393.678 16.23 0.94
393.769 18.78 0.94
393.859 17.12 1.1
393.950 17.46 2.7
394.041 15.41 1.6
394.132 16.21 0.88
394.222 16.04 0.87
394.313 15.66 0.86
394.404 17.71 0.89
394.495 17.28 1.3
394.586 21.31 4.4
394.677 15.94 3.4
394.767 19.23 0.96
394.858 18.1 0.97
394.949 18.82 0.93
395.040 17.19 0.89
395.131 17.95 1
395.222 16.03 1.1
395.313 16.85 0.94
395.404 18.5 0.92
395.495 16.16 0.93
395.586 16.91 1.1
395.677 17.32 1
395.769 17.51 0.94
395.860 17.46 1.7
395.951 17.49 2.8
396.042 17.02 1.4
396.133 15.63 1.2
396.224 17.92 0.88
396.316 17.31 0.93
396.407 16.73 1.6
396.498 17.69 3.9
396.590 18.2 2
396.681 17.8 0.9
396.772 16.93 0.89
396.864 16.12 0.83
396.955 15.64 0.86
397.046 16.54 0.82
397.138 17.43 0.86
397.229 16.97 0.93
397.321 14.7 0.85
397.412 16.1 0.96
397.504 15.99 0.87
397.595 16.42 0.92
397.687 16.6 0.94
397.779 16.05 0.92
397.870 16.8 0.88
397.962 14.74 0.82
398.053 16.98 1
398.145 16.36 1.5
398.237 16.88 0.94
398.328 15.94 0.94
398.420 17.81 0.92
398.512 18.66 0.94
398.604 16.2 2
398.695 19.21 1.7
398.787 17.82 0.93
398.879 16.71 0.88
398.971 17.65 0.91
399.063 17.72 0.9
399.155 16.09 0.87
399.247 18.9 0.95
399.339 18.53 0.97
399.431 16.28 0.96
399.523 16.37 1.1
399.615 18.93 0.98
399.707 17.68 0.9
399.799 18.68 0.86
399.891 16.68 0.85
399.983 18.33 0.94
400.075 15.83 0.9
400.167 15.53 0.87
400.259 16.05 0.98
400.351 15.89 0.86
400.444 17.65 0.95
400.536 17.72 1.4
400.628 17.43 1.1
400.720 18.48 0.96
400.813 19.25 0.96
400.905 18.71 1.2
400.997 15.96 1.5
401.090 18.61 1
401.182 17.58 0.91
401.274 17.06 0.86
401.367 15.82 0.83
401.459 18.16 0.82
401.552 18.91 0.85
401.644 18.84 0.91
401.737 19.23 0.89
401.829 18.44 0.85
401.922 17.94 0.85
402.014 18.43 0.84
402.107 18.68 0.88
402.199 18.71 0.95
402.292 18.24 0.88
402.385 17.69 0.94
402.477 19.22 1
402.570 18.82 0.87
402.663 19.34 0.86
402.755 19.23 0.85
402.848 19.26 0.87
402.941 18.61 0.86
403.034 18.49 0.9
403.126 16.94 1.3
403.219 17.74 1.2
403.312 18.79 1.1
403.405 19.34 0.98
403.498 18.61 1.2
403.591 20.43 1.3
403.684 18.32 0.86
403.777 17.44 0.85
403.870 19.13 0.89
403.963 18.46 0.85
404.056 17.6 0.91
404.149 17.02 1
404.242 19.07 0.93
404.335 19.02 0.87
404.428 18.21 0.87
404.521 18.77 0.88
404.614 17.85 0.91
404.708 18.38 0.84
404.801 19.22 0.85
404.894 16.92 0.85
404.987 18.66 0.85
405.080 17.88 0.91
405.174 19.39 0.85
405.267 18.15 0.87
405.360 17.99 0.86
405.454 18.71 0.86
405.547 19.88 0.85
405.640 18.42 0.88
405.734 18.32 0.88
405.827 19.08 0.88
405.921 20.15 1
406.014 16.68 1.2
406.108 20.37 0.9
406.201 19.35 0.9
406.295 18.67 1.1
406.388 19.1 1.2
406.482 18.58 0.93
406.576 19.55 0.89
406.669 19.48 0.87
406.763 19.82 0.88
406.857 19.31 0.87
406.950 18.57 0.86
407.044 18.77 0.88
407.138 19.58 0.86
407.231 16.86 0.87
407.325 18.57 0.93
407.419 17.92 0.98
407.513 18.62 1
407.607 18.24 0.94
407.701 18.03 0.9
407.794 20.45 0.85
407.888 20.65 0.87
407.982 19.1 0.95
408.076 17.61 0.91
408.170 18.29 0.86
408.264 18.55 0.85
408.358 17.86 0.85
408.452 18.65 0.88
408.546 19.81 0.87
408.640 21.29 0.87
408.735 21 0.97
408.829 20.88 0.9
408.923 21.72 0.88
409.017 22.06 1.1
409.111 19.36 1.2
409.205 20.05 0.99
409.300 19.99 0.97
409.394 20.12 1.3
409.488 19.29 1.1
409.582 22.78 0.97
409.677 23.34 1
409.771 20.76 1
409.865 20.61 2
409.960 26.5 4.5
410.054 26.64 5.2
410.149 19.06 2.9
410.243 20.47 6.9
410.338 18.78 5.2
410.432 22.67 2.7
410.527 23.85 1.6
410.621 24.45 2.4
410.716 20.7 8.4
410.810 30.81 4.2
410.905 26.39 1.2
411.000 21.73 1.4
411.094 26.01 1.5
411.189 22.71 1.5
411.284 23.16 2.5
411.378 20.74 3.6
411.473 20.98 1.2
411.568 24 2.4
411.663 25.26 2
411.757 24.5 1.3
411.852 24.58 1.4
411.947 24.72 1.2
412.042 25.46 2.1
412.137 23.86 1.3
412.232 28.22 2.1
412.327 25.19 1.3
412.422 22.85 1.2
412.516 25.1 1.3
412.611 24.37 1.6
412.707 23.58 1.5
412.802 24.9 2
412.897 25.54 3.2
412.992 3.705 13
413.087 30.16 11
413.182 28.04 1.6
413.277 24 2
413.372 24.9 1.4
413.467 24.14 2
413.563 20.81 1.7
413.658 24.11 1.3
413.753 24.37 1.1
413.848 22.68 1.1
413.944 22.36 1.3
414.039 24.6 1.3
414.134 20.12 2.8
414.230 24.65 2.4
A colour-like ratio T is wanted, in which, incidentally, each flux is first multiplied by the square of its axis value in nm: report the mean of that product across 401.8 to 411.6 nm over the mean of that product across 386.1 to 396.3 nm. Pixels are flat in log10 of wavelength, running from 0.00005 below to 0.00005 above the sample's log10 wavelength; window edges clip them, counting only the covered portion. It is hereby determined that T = 1.2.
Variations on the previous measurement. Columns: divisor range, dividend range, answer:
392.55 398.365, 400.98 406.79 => 1.13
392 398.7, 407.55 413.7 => 1.41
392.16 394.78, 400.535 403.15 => 1.11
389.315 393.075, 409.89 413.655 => 1.59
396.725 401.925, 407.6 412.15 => 1.34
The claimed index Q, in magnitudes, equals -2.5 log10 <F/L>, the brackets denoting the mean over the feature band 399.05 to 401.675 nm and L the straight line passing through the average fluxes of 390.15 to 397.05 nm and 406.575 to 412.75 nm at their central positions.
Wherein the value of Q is 0.08 mag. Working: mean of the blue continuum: 17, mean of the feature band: 17.5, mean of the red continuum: 21.6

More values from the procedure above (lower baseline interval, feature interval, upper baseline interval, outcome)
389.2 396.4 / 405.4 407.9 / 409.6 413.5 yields 0.16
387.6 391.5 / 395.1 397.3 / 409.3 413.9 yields 0.11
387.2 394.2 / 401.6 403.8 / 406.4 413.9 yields 0.07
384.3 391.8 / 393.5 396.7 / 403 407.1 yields 0.03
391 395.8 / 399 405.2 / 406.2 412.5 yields 0.08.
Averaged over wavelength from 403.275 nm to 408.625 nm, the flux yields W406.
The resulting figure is 18.7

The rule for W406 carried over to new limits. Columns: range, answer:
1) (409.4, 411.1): 22.9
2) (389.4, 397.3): 16.9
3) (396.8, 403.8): 17.6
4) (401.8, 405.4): 18.5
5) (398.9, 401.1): 17.4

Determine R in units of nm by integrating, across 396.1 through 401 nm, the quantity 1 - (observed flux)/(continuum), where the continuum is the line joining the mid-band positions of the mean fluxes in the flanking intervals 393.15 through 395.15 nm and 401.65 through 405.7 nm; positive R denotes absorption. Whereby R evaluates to 0.24 nm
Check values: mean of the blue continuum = 17.4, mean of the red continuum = 18.5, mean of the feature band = 17.1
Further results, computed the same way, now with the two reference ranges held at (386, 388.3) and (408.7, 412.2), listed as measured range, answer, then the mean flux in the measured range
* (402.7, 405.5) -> 0.38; 18.5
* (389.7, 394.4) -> 0.51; 16.6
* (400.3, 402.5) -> 0.29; 18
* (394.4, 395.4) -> 0.07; 17.9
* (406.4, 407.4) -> 0.14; 18.9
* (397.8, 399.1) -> 0.19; 17.1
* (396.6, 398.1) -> 0.26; 16.4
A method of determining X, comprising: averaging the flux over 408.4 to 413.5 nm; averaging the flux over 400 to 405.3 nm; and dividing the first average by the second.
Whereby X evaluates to 1.26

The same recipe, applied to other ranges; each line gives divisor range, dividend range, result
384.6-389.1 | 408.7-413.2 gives 1.29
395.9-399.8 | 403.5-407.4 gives 1.10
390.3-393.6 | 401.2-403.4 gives 1.10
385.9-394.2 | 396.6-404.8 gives 1.03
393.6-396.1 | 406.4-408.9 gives 1.10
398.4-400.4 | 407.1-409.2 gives 1.12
